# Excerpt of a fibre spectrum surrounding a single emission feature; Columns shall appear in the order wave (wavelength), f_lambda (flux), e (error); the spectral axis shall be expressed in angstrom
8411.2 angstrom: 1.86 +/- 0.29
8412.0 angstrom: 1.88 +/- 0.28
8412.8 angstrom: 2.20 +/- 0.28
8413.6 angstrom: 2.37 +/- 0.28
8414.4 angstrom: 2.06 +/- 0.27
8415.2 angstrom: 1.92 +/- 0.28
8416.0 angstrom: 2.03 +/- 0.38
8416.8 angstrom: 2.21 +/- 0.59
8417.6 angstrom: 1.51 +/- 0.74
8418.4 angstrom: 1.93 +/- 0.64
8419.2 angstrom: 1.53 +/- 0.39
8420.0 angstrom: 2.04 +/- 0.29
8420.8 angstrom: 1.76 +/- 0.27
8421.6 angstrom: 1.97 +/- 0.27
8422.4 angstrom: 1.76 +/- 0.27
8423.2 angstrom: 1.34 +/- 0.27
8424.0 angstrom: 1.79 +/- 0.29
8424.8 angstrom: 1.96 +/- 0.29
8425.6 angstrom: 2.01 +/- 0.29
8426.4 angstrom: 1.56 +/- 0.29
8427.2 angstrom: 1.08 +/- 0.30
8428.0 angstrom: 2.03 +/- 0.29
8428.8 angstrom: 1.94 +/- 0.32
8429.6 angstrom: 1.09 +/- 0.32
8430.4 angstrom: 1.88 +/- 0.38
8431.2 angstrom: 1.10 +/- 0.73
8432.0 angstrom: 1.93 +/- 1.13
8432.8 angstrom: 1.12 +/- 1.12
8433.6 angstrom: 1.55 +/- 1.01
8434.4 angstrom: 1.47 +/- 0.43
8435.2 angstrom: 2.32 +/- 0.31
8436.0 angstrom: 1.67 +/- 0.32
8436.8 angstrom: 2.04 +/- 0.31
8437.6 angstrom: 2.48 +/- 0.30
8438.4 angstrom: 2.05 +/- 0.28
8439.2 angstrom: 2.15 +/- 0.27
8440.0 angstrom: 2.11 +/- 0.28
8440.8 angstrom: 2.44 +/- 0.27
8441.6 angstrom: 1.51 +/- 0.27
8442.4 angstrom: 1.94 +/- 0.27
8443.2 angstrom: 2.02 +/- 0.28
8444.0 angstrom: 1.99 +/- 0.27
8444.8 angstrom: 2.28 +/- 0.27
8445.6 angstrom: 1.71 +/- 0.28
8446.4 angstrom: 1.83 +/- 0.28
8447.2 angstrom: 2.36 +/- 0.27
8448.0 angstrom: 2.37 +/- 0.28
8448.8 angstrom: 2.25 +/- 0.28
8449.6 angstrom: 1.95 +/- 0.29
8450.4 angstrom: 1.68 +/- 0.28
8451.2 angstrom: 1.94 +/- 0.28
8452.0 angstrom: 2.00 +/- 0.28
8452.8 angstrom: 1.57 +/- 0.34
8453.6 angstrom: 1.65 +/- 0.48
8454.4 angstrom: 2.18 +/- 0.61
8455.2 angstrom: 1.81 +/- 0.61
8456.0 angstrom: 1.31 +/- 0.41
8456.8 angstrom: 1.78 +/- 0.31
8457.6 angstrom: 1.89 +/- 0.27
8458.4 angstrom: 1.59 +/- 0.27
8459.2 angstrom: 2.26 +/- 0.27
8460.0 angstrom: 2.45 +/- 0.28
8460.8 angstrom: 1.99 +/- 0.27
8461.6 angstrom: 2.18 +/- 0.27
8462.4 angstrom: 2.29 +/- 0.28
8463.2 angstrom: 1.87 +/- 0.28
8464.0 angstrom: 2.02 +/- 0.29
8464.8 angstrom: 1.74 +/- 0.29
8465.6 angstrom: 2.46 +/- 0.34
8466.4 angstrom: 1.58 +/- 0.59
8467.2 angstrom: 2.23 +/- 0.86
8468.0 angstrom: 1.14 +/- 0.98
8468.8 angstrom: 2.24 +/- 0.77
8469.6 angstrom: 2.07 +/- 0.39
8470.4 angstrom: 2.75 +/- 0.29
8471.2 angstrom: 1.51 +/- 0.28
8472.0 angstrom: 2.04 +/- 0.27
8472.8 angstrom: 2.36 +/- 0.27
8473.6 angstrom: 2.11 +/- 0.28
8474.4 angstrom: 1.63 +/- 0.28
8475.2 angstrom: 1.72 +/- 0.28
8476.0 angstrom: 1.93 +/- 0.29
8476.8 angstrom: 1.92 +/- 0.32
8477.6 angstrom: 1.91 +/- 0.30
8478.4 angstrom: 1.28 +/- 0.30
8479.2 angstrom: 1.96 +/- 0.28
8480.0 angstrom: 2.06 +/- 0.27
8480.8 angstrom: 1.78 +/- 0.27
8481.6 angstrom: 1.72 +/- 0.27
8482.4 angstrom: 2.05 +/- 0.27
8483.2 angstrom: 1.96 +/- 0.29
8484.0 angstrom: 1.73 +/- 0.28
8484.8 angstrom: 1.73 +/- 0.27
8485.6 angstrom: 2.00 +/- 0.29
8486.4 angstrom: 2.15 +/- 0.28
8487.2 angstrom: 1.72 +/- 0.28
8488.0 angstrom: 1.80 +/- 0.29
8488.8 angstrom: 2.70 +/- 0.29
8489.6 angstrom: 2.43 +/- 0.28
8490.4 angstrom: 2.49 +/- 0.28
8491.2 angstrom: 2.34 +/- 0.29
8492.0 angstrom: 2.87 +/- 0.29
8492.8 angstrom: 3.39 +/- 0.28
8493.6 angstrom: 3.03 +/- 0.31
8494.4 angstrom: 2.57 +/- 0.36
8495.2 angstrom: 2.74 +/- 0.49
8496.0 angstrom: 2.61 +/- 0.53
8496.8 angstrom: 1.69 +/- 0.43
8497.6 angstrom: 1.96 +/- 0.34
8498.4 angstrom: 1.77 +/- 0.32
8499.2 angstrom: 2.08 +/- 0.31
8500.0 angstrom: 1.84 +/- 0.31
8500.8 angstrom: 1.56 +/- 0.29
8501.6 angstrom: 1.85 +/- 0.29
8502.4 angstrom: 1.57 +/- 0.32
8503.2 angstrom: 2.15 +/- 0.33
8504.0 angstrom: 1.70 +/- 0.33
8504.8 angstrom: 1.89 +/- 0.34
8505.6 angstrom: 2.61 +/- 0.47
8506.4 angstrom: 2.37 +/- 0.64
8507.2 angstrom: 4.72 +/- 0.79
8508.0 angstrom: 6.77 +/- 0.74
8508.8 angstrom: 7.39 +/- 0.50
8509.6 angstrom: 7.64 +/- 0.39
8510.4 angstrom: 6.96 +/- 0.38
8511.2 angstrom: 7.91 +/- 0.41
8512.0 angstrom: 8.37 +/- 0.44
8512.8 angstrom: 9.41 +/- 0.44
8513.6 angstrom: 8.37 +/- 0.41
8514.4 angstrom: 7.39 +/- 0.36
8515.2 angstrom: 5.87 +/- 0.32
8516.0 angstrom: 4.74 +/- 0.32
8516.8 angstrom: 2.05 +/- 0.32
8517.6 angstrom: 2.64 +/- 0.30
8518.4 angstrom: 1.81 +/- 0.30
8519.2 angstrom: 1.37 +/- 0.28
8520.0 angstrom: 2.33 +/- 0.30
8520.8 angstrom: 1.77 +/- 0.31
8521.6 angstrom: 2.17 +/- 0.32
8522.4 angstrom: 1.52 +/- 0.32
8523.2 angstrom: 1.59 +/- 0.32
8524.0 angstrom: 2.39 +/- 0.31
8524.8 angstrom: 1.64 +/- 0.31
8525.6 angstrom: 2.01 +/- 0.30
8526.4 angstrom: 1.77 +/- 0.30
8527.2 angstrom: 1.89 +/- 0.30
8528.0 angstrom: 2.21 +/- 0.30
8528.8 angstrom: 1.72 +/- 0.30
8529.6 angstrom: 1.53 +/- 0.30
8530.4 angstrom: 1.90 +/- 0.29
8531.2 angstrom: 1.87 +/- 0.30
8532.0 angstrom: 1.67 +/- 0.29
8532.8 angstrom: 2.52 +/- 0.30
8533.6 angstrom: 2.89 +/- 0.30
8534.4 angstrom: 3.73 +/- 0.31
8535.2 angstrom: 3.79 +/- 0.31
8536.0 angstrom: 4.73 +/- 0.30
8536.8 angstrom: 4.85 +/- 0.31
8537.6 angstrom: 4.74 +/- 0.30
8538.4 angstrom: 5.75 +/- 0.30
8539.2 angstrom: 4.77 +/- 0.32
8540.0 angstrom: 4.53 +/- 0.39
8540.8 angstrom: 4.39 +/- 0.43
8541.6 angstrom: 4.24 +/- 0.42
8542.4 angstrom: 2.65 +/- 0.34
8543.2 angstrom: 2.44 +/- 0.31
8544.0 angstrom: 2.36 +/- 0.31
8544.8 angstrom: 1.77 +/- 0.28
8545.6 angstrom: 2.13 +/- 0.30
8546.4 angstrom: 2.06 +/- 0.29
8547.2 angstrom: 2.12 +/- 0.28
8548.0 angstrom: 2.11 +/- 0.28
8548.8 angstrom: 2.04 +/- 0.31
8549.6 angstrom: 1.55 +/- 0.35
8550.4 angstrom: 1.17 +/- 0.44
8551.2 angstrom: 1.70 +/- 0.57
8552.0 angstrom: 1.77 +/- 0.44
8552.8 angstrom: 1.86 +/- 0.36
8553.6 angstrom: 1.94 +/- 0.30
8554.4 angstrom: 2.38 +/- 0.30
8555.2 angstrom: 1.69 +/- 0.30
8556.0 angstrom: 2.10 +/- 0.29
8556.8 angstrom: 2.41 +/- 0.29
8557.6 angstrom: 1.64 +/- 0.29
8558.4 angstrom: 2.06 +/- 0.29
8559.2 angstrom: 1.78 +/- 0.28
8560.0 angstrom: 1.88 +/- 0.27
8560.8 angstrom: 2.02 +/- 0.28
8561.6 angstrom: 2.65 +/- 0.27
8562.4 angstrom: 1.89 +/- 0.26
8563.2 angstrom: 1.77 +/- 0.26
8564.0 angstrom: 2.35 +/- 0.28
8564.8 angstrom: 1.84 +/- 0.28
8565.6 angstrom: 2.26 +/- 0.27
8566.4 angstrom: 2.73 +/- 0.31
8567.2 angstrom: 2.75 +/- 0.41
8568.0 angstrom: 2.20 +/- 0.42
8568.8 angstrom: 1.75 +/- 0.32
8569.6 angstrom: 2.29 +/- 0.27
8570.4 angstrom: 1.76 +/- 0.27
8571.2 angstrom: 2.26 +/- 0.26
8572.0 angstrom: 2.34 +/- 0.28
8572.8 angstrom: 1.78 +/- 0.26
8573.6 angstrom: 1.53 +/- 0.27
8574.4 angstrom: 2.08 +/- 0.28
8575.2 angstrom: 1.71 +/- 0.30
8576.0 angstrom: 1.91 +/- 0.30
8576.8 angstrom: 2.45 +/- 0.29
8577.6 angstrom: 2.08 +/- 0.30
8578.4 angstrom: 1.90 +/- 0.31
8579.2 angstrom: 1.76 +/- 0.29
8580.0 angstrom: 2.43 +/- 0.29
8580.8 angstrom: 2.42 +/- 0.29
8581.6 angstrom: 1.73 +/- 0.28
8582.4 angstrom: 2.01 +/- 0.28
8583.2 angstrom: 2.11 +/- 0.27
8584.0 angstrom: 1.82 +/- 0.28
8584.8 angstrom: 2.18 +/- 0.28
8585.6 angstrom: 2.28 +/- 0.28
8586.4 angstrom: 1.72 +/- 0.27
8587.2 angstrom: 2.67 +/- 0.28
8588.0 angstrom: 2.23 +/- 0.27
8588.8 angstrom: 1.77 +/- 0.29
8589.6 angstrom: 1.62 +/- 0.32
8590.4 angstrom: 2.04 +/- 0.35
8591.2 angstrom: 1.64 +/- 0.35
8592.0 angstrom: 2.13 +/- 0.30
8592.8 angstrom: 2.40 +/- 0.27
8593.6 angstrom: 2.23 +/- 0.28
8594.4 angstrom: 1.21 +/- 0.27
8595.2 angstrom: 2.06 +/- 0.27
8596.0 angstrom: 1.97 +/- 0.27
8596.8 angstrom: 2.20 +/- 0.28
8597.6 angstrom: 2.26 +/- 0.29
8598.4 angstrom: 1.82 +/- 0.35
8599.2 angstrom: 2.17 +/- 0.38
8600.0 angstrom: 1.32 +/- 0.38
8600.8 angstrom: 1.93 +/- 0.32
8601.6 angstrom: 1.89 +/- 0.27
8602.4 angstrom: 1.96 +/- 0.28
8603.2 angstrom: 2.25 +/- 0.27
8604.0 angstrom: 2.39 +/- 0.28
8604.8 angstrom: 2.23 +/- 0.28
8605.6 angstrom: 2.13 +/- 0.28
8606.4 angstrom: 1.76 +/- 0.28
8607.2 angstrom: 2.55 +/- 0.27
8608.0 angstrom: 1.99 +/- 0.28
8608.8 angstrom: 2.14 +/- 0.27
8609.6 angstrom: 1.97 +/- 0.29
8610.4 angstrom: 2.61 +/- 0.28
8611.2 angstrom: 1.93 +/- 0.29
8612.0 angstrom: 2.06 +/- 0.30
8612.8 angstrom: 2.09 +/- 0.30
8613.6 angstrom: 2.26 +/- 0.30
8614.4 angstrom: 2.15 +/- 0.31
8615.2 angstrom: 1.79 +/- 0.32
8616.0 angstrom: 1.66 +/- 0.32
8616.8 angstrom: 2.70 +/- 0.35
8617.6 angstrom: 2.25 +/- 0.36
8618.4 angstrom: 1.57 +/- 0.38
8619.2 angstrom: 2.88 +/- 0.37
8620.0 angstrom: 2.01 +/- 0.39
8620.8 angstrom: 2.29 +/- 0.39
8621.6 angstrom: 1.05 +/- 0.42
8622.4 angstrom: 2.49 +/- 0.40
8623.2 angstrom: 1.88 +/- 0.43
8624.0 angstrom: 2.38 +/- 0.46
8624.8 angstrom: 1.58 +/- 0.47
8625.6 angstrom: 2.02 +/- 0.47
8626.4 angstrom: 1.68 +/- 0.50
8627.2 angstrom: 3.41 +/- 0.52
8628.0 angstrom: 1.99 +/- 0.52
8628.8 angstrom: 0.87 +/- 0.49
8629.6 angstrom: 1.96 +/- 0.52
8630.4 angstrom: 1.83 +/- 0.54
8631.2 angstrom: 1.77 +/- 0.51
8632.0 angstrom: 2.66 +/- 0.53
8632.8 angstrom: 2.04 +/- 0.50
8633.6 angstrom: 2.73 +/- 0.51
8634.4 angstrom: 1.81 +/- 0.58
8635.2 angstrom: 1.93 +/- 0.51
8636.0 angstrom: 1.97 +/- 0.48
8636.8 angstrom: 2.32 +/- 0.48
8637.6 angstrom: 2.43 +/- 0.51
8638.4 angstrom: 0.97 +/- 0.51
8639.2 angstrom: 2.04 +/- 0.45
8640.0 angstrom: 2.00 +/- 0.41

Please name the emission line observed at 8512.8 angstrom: Halpha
